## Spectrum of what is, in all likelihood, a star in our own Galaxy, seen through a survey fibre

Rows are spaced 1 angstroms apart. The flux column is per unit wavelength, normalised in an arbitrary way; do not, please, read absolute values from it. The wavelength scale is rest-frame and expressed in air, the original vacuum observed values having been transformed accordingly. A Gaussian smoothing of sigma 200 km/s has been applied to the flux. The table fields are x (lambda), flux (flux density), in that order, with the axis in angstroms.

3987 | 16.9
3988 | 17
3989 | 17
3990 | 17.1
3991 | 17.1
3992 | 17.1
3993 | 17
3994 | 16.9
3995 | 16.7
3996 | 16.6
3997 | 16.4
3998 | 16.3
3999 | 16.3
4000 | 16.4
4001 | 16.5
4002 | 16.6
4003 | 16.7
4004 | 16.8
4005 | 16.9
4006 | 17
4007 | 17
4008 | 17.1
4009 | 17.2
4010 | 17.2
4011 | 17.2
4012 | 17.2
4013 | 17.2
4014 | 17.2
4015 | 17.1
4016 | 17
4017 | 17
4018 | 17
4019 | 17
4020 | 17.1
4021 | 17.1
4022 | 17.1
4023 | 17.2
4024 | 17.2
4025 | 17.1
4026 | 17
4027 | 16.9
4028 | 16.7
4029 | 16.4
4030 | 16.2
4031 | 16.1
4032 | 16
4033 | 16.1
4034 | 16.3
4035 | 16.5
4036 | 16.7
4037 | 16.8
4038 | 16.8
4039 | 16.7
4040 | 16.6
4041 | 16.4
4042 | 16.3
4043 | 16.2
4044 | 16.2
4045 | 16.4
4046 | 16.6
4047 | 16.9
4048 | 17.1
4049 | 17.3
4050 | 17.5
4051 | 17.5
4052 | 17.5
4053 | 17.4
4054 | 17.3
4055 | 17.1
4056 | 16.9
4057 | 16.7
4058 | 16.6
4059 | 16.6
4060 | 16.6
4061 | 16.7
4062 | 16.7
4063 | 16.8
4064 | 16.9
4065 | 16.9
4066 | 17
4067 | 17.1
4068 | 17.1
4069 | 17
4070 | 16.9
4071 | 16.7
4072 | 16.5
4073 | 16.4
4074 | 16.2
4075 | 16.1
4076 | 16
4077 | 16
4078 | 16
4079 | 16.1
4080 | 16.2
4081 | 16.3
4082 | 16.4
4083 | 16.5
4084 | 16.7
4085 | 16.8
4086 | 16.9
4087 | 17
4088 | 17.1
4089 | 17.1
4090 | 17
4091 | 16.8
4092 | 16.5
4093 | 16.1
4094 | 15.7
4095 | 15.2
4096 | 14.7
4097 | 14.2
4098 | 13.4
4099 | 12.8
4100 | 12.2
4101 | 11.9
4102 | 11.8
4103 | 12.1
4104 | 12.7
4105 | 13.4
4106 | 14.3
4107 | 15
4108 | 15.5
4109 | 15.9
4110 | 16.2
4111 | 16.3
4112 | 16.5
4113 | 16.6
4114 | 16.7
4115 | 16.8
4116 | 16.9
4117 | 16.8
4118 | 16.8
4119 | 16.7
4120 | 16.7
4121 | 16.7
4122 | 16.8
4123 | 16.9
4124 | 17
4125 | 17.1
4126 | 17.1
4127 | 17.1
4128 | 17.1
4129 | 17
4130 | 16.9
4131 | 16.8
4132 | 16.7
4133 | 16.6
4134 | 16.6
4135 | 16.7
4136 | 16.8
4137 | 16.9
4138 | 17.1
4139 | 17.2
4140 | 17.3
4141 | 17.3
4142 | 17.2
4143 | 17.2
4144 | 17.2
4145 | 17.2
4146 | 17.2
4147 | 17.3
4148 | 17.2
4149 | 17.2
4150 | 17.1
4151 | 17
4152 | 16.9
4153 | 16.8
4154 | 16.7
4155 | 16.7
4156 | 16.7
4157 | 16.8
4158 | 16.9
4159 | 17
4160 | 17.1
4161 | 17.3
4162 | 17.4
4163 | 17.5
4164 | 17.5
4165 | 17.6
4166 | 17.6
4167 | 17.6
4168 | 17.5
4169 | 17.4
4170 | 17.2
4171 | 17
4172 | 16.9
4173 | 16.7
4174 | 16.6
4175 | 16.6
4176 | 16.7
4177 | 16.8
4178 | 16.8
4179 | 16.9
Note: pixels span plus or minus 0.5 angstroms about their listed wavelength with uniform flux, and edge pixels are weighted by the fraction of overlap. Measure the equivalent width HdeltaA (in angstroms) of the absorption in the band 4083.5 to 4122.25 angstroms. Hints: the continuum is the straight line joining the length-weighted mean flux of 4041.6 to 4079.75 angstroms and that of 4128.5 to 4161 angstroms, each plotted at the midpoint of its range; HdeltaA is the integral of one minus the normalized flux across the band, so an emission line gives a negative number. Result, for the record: 3.1 angstroms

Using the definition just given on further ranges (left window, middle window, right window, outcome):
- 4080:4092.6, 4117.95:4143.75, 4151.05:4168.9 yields 0.1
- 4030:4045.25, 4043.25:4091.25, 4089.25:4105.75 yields -4.5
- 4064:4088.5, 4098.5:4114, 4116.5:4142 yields 2.3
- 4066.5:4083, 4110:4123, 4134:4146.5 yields 0.1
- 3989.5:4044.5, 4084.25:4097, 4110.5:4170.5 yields 0.4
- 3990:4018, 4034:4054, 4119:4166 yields 0.1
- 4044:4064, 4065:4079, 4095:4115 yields -0.4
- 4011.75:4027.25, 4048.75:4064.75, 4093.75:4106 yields -1.7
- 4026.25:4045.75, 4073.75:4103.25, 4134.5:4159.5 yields 2.2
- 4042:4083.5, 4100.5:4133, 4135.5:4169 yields 2.0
